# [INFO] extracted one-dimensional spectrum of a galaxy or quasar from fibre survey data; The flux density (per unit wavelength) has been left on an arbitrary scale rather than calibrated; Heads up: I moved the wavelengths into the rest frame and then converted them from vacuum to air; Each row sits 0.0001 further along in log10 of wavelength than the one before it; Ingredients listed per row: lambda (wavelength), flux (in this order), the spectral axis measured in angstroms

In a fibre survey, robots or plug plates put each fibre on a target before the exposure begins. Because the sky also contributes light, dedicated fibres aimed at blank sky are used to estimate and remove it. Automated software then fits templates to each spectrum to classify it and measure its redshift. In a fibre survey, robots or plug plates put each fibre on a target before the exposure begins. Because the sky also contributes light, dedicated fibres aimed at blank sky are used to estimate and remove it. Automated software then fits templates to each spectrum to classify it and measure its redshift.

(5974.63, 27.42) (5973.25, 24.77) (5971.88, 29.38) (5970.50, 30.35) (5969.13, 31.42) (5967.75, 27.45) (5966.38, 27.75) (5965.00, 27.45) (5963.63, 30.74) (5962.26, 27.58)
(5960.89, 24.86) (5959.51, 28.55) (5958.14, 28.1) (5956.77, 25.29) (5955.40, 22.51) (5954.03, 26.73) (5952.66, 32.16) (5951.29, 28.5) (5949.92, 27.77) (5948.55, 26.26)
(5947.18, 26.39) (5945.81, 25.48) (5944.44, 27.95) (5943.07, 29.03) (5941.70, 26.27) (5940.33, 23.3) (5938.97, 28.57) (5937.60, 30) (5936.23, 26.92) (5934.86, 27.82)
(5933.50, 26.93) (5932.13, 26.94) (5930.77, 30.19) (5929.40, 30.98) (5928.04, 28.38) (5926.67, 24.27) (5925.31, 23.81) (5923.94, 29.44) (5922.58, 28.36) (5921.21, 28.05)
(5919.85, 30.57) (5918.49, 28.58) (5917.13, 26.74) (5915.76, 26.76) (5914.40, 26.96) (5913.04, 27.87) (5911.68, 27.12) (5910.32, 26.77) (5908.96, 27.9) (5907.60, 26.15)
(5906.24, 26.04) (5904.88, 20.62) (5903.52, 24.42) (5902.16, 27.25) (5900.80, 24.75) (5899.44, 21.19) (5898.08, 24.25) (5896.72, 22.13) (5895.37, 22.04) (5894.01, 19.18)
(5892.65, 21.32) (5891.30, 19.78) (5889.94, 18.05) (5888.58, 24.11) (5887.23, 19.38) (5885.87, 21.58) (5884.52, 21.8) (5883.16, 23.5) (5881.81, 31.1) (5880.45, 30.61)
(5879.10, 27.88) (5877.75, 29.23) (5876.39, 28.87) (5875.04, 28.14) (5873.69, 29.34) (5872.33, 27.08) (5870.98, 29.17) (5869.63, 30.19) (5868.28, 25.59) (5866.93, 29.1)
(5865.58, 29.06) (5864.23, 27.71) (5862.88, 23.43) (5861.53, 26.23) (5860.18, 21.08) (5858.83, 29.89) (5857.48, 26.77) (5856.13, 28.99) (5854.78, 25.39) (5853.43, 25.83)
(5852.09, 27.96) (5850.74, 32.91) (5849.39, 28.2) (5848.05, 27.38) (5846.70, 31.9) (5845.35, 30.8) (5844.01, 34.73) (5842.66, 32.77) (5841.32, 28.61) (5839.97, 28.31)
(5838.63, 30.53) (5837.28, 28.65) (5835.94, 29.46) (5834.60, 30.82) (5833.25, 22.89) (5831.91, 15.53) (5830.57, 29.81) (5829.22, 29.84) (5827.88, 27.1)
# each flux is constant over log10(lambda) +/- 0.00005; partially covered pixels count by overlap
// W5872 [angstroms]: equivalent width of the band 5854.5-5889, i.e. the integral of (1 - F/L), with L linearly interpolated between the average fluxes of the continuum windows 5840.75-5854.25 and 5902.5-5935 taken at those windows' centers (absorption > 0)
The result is 2.7 angstroms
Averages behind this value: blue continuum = 30.1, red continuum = 27.2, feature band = 26.8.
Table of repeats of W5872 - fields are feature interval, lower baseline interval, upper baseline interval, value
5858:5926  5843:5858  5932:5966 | 6.3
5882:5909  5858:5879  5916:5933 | 4.8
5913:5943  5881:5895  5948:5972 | -2.8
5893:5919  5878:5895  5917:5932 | 0.8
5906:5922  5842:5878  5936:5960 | 0.1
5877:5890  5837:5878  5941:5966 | 1.4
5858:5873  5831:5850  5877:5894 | -0.7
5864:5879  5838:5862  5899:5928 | -0.3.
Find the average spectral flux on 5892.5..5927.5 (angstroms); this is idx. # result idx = 25.6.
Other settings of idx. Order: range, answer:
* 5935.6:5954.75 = 27.5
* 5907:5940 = 27.7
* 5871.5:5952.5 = 26.2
